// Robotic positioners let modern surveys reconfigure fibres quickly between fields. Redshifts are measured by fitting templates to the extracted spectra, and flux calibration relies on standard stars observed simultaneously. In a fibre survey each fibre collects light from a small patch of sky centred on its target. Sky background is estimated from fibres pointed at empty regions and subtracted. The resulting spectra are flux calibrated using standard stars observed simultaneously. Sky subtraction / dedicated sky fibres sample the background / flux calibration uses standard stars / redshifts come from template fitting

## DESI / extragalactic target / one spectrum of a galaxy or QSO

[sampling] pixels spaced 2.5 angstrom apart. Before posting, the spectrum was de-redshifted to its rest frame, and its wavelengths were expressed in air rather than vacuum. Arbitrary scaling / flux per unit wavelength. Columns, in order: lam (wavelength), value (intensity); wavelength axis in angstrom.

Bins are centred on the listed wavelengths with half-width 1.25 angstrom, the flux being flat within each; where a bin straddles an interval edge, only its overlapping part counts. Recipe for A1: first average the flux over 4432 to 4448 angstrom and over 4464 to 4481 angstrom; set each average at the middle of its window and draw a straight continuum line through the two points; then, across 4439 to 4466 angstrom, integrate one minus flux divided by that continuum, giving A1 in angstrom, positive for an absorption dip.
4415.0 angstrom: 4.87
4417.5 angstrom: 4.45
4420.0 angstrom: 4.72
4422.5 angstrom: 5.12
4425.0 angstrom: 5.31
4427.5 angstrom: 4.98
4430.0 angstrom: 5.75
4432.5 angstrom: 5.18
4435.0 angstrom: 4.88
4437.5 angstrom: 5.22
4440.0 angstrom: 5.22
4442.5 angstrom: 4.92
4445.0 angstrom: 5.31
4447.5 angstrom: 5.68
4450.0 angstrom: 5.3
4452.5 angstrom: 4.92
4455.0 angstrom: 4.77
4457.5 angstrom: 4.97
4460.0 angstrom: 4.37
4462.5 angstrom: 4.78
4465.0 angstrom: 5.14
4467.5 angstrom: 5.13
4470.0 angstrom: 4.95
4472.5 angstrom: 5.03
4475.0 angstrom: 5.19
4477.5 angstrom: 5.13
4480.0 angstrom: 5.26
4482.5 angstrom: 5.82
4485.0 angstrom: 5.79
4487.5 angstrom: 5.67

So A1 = 0.6 angstrom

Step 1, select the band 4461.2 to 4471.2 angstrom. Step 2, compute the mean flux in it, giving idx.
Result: 5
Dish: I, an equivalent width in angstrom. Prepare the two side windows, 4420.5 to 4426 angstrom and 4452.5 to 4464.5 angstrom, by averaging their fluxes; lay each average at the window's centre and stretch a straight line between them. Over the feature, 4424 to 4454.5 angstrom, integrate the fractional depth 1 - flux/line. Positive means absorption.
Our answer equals -1.46 angstrom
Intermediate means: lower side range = 5.14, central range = 5.21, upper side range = 4.77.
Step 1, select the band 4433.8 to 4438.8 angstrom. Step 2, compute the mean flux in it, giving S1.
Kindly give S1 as 5.05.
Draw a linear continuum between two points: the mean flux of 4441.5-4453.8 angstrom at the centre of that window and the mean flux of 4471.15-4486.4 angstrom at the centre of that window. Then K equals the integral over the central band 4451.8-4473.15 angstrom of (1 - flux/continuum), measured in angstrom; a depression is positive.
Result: 1.6 angstrom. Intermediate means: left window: 5.23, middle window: 4.89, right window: 5.37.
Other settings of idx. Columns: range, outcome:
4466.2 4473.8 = 5.04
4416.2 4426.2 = 4.9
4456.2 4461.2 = 4.67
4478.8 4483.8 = 5.55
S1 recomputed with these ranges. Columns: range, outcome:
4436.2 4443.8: 5.12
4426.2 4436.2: 5.2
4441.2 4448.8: 5.3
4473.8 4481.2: 5.19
